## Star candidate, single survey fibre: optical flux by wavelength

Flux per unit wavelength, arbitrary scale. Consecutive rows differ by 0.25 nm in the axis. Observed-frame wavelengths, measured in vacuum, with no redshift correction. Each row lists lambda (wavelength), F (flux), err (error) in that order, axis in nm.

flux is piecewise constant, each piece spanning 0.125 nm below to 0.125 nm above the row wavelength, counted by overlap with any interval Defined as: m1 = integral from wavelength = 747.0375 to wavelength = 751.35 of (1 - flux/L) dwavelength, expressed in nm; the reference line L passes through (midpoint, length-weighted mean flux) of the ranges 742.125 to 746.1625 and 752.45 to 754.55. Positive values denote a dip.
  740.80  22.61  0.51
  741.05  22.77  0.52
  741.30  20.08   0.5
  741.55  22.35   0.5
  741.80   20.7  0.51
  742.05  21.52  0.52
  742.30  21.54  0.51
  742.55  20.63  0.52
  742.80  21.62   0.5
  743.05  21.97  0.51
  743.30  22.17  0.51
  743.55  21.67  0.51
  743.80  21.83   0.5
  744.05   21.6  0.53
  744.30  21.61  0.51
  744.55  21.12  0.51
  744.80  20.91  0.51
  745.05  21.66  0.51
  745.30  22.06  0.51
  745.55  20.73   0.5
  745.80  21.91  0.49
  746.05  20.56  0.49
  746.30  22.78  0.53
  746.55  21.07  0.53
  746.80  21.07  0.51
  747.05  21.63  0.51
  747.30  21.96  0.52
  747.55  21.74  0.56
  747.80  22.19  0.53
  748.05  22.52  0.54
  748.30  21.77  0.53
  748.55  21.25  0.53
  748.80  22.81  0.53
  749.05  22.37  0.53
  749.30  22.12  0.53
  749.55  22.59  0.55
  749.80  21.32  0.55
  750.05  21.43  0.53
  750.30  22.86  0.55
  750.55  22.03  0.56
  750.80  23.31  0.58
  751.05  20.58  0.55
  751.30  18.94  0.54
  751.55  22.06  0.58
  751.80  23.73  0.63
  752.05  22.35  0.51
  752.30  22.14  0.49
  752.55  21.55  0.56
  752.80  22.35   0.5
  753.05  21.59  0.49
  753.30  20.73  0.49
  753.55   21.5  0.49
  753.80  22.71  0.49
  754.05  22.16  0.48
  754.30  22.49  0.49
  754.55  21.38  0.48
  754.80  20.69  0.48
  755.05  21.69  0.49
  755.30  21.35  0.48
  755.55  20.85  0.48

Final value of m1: -0.05 nm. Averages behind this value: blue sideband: 21.5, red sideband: 21.9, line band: 21.9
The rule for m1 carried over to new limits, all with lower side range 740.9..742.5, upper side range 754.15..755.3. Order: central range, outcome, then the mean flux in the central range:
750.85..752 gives 0.00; 21.5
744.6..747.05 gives 0.01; 21.4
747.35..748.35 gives -0.03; 22.1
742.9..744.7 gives -0.02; 21.7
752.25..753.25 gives -0.01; 21.8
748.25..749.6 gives -0.04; 22.1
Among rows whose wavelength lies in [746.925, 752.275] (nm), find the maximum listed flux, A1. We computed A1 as 23.73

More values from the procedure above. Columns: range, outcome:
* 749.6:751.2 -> 23.31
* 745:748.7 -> 22.78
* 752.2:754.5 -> 22.71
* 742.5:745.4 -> 22.17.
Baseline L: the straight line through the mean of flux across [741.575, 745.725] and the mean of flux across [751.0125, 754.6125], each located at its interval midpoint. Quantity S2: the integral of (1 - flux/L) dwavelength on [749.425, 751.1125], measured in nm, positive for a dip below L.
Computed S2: -0.03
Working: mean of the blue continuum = 21.5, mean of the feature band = 22.1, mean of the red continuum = 21.8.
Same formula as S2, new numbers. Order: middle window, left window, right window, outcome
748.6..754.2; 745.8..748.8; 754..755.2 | -0.07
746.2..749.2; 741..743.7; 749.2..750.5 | 0.00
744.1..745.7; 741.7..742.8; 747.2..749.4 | 0.01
